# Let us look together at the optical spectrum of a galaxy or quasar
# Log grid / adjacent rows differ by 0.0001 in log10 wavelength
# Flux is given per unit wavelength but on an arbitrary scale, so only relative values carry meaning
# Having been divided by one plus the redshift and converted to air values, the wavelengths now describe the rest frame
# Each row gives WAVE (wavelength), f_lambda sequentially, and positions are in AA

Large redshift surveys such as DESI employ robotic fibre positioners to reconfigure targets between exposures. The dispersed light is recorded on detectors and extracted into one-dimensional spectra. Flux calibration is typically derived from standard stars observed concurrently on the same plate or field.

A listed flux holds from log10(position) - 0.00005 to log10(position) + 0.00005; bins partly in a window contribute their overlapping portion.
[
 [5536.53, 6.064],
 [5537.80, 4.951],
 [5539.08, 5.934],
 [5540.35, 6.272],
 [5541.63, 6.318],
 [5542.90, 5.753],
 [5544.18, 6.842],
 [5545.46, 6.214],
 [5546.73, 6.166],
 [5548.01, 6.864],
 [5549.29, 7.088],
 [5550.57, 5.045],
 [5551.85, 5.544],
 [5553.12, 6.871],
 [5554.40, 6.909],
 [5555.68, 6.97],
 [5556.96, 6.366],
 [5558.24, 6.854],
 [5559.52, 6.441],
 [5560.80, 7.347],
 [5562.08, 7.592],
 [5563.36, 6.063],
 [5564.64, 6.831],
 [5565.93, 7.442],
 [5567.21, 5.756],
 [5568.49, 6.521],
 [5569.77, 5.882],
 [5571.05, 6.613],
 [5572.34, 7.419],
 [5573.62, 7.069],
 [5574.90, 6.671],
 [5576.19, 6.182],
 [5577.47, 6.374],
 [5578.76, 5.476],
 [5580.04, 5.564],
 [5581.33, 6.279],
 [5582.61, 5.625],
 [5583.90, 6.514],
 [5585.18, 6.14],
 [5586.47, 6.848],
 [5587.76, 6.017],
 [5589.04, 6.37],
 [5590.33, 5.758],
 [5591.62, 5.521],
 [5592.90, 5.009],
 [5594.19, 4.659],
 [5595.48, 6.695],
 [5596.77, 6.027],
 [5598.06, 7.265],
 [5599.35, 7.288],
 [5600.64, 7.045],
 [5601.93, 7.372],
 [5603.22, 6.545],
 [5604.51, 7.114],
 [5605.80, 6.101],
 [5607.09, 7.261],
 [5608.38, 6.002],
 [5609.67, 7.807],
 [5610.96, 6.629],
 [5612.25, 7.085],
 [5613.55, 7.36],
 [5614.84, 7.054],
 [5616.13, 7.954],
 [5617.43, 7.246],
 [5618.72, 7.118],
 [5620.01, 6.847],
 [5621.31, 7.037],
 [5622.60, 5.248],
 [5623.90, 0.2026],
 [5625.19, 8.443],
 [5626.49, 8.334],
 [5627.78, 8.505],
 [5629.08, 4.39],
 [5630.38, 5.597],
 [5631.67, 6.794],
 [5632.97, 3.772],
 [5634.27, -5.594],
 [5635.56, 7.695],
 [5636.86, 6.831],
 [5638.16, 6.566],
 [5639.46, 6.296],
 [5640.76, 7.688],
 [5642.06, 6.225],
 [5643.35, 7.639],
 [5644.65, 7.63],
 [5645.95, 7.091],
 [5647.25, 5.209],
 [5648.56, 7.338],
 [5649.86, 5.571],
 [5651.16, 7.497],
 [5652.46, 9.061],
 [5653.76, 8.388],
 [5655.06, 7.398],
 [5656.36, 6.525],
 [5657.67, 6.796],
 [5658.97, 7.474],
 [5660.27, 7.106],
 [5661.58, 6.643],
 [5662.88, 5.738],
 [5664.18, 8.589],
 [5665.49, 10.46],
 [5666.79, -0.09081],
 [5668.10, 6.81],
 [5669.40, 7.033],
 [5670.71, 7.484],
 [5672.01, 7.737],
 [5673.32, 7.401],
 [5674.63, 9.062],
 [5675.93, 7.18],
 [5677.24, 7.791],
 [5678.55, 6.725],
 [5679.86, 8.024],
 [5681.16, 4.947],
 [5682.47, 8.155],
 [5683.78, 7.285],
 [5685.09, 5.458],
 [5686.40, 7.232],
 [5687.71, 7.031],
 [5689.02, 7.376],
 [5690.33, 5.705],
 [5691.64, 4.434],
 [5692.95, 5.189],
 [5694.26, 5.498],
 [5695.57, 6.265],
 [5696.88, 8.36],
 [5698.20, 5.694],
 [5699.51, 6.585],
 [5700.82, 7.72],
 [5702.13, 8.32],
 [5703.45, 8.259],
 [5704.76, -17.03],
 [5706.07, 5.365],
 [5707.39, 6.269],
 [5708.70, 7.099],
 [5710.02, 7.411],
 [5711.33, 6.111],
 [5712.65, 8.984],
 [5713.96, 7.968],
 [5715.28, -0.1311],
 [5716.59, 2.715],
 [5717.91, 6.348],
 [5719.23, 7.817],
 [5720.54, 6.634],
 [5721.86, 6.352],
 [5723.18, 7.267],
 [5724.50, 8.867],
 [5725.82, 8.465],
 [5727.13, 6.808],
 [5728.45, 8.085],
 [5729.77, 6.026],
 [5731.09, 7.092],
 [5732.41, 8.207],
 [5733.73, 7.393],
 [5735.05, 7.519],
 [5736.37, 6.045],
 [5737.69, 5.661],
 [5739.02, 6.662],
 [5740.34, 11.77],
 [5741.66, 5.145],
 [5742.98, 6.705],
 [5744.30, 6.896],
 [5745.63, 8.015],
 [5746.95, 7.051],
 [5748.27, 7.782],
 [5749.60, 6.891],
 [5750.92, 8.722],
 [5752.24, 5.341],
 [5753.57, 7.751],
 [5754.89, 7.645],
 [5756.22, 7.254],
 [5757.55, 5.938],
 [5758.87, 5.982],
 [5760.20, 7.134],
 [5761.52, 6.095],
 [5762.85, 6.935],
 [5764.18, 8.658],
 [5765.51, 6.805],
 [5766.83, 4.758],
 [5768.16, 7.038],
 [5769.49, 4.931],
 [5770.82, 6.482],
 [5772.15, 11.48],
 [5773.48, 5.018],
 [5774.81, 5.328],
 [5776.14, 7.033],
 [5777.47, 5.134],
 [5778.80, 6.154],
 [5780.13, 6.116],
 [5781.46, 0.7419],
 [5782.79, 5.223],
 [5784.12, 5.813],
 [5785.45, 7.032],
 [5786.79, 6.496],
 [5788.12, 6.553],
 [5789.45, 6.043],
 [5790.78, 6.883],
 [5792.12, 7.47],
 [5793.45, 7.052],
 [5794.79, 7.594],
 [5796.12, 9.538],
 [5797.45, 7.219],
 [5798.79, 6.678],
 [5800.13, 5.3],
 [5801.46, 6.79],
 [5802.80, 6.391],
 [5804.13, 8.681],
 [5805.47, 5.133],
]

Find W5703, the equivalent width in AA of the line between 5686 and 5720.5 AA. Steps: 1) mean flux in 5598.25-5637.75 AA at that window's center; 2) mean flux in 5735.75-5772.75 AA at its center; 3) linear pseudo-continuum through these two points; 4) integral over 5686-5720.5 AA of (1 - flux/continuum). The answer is 6.4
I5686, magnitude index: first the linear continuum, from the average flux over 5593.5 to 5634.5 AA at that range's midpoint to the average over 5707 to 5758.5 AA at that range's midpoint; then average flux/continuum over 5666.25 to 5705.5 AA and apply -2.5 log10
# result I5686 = 0.13 mag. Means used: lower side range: 6.28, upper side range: 6.94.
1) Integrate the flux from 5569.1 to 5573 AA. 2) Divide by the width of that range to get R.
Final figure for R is 6.64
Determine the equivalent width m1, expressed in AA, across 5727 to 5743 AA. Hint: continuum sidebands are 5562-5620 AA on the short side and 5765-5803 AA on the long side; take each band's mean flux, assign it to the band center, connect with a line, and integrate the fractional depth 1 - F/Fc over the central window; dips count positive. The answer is -1.9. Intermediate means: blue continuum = 6.55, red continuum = 6.38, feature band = 7.19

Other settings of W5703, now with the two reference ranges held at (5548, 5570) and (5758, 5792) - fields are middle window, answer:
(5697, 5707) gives 3.9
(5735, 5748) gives -1.7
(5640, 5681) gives -4.3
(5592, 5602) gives 0.3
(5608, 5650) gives 1.5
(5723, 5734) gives -2.2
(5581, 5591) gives 0.5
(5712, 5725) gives 0.2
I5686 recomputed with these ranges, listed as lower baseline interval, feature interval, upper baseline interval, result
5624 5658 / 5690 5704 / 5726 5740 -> 0.04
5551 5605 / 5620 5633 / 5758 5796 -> 0.08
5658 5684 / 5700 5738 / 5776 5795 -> 0.11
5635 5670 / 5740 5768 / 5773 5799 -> -0.10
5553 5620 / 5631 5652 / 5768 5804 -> 0.11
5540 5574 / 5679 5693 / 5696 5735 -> -0.06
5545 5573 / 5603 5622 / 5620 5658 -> -0.11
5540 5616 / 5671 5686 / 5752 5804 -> -0.12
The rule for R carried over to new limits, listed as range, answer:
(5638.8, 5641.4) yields 6.98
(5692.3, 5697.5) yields 6.32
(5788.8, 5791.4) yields 6.47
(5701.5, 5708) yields 2.18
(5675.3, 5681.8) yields 6.94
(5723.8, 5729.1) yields 8.06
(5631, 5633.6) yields 5.3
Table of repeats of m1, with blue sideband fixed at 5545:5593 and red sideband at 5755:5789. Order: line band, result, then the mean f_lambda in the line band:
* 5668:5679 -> -2.07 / 7.52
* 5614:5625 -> 0.26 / 6.21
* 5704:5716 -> 5.15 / 3.6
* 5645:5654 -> -1.11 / 7.12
